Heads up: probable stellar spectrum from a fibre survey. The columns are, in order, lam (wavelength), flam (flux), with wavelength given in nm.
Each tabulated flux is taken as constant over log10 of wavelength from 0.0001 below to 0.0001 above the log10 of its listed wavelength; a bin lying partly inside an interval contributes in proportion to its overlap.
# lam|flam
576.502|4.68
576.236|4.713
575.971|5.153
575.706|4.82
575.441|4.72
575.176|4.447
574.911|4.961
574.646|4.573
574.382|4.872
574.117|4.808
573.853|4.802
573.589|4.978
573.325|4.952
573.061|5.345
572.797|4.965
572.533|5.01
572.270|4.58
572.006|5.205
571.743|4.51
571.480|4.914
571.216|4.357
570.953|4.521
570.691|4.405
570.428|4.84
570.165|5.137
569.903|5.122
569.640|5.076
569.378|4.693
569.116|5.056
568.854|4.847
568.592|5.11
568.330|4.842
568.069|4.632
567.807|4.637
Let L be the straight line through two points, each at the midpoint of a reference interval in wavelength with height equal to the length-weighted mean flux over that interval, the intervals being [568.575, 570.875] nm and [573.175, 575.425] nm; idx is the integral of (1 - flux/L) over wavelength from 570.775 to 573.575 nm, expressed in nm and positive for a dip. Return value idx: 0.01 nm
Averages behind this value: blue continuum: 4.9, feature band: 4.84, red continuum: 4.8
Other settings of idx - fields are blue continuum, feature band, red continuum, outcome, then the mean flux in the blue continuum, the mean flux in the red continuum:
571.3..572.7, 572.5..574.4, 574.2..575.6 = -0.078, 4.83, 4.72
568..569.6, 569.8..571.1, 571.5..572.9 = 0.021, 4.89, 4.86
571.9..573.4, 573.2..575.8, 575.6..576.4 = 0.079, 5.01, 4.89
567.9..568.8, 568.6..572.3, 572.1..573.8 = 0.063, 4.85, 4.97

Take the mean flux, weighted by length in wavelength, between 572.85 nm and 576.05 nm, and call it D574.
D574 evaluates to 4.87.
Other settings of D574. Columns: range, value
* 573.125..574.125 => 4.93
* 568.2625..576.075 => 4.85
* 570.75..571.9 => 4.58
